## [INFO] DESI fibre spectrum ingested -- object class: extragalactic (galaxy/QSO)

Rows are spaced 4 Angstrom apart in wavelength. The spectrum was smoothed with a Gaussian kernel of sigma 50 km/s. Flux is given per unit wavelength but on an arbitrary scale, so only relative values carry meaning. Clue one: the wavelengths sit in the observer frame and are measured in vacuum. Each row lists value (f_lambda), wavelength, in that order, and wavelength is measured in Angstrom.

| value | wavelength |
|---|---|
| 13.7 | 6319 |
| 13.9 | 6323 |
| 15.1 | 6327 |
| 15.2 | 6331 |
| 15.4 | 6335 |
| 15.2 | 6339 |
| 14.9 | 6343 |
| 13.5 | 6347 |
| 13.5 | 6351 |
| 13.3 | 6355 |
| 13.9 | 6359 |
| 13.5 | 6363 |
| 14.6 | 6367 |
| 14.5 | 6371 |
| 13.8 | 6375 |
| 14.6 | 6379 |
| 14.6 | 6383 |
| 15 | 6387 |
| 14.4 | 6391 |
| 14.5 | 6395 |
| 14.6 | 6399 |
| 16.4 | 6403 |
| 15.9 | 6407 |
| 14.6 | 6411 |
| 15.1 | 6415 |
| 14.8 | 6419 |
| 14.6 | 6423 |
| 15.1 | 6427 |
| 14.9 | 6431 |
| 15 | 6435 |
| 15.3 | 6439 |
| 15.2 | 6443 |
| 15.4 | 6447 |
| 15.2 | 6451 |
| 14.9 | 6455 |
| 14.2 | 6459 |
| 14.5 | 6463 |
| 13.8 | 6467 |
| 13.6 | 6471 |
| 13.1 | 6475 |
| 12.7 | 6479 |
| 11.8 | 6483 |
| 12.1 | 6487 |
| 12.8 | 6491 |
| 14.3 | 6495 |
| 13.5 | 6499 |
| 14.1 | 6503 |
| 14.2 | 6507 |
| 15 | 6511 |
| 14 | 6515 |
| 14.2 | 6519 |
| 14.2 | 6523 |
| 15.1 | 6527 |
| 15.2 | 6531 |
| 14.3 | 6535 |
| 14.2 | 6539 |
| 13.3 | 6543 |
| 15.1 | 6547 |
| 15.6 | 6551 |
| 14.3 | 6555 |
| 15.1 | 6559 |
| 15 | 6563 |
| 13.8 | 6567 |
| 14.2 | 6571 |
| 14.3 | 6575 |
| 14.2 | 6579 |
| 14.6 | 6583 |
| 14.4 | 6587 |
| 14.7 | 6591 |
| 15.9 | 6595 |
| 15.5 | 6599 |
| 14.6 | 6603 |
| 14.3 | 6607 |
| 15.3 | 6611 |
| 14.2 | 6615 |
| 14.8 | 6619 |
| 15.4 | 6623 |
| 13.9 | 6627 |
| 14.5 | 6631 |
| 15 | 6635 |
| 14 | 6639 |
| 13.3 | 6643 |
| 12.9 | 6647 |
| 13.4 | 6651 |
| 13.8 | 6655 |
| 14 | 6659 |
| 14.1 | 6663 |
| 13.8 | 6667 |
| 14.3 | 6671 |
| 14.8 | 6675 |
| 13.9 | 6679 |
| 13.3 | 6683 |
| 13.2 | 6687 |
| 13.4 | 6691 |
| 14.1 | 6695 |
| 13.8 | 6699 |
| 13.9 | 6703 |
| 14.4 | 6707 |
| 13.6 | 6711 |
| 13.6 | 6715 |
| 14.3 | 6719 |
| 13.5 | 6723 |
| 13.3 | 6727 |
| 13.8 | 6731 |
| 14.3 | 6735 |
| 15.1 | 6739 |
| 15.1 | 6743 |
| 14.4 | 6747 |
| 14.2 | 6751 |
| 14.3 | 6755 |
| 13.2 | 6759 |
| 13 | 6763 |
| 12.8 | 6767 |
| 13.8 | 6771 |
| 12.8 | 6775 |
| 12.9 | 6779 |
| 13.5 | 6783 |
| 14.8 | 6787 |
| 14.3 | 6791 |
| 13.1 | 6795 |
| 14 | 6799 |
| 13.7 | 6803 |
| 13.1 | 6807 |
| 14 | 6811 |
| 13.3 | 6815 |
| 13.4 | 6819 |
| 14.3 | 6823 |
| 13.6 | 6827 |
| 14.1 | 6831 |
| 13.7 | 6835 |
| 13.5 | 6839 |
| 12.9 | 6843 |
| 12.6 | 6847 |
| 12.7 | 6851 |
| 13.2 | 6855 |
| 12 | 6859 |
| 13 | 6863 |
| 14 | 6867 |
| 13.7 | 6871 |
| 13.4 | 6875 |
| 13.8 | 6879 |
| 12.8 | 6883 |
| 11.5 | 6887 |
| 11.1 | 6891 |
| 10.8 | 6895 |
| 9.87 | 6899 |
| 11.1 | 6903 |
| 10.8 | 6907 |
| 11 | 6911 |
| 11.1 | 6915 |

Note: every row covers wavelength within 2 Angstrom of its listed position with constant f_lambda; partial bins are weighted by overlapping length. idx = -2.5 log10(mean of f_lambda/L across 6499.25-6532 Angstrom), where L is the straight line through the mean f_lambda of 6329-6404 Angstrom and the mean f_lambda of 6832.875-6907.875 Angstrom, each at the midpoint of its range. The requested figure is -0.04 mag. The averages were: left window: 14.5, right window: 12.5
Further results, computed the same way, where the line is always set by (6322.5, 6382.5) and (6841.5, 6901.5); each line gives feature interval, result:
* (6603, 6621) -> -0.10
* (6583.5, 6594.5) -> -0.10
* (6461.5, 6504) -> 0.05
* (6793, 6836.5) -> -0.08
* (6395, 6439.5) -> -0.07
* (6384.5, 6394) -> -0.03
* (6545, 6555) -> -0.11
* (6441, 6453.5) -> -0.09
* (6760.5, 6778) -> -0.02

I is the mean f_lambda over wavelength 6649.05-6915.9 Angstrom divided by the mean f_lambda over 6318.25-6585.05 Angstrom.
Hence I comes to 0.93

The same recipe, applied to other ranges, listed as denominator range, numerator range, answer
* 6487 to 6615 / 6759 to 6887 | 0.93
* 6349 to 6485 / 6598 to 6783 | 0.97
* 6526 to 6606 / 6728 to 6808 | 0.94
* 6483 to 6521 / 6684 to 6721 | 1.01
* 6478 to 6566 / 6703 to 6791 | 0.98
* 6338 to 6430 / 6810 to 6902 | 0.89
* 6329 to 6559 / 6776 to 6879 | 0.94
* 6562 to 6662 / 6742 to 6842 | 0.95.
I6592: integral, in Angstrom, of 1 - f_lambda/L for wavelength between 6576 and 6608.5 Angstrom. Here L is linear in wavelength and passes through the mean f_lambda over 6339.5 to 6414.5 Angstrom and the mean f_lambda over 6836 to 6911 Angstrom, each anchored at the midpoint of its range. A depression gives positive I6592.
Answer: -2.90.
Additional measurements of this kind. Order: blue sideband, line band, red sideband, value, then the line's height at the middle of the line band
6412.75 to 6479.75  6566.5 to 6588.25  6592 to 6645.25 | 0.5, 14.6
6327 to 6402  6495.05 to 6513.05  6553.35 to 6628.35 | 0.5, 14.6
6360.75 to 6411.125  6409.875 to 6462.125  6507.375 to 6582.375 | -1.1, 14.6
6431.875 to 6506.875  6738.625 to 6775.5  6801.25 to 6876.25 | -0.9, 13.5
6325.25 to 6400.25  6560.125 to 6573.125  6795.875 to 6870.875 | -0.4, 14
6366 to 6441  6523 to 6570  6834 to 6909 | -1.6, 14.1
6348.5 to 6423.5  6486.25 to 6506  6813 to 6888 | 1.0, 14.2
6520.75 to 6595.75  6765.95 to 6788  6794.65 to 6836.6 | 0.7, 13.8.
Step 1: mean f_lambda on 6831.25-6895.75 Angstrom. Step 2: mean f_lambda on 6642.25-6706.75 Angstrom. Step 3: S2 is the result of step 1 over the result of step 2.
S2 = 0.93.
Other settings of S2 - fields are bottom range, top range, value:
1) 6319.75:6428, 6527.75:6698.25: 0.98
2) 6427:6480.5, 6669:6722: 0.96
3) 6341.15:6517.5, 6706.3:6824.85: 0.96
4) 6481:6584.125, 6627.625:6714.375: 0.98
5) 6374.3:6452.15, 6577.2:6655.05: 0.97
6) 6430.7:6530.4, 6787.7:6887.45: 0.95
